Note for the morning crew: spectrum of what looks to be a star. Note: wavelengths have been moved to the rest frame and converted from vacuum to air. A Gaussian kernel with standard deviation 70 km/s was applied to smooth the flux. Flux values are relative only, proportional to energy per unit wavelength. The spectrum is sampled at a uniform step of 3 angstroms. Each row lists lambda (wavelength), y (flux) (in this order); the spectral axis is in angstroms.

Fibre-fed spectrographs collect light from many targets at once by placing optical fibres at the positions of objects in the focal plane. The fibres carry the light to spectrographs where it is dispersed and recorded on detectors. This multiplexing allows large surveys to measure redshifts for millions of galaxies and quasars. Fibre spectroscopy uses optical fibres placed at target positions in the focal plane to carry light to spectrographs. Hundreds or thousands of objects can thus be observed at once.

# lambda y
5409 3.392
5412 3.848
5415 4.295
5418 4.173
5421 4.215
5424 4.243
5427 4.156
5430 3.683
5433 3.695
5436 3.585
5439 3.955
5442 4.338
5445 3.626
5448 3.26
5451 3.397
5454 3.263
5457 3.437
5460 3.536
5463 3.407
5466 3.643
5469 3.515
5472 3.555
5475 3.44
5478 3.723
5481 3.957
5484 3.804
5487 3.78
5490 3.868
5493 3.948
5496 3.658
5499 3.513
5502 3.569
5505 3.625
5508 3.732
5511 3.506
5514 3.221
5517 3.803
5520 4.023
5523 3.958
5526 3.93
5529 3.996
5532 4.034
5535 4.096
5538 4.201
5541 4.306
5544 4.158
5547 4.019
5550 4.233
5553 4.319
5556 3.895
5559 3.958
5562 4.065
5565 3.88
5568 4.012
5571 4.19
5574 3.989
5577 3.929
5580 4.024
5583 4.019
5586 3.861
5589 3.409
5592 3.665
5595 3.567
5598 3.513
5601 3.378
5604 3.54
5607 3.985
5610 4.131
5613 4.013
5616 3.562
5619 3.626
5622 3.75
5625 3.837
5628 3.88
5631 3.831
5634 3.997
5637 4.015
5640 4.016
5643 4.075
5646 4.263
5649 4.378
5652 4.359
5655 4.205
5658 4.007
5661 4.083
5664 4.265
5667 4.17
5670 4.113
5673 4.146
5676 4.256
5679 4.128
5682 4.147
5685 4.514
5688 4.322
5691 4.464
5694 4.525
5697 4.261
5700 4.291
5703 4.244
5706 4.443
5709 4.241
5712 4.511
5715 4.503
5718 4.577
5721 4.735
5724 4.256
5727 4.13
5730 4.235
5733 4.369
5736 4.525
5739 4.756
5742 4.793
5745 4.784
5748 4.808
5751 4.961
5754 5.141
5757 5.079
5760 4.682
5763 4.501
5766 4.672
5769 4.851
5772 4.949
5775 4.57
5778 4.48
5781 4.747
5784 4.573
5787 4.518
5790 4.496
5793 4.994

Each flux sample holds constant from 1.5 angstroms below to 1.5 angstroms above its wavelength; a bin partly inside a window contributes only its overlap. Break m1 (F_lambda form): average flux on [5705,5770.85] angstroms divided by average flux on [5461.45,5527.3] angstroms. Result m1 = 1.3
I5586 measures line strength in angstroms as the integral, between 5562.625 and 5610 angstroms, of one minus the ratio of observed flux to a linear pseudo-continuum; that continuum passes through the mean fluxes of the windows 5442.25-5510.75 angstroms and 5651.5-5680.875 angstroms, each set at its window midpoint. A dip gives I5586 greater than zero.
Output 1.4 angstroms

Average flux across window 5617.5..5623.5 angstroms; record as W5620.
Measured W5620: 3.69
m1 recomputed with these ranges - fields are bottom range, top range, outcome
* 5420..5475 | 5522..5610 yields 1.07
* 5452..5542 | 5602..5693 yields 1.09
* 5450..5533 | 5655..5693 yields 1.15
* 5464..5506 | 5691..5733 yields 1.19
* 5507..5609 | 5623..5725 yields 1.09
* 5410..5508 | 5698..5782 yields 1.23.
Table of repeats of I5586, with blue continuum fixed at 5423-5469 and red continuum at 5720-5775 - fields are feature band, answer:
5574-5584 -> 0.3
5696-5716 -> 0.8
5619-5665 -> 3.0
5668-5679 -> 0.7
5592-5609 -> 2.3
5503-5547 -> 0.4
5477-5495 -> -0.2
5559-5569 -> 0.2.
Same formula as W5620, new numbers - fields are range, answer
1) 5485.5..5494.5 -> 3.87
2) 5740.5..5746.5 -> 4.79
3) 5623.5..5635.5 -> 3.89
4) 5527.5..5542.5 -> 4.13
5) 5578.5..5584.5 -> 4.02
